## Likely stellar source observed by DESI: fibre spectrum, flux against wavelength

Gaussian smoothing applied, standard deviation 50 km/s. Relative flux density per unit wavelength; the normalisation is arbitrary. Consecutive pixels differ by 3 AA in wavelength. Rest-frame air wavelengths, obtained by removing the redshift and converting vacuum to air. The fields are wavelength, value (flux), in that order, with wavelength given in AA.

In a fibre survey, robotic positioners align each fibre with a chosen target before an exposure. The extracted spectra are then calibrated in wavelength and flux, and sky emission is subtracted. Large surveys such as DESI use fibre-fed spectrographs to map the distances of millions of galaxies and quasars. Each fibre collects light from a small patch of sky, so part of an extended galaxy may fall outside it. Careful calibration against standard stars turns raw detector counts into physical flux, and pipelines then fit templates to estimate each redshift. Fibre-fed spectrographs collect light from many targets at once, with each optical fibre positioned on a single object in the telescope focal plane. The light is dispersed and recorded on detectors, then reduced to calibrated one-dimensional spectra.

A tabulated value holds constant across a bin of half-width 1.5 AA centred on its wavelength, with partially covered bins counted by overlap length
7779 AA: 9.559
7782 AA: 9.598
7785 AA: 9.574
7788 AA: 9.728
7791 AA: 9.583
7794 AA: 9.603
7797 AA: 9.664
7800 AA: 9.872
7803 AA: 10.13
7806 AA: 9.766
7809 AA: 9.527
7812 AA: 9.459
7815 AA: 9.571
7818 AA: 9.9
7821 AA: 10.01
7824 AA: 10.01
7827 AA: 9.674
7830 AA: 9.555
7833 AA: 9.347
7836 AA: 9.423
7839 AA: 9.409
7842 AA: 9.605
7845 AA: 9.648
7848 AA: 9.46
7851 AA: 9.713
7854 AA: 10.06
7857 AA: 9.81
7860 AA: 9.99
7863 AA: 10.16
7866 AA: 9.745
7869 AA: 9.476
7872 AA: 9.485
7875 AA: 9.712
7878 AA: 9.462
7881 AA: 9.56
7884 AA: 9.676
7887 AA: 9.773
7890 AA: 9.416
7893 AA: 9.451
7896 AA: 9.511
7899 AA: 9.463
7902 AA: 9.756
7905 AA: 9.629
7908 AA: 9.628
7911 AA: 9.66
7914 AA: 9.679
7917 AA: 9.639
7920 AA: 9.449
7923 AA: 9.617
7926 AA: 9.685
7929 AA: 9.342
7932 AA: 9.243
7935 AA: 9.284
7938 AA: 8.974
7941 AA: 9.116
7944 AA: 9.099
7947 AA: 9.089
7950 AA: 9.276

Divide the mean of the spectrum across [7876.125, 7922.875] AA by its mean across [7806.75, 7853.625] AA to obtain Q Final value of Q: 1.00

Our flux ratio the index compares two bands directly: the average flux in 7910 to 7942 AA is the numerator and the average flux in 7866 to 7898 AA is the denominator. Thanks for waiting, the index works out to 1.0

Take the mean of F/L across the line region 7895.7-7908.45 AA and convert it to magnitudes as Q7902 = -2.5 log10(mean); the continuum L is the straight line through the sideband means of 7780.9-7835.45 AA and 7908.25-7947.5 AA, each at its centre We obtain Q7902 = -0.017 mag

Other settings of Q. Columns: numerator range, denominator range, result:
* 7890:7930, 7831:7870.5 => 0.99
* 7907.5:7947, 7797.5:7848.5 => 0.97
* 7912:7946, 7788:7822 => 0.96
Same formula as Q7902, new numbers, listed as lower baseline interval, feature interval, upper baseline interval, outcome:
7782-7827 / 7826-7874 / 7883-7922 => 0.00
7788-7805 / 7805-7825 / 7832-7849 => -0.01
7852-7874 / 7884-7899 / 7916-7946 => 0.01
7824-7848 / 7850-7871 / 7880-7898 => -0.03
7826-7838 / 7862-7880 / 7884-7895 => -0.01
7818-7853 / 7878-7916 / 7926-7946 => -0.02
